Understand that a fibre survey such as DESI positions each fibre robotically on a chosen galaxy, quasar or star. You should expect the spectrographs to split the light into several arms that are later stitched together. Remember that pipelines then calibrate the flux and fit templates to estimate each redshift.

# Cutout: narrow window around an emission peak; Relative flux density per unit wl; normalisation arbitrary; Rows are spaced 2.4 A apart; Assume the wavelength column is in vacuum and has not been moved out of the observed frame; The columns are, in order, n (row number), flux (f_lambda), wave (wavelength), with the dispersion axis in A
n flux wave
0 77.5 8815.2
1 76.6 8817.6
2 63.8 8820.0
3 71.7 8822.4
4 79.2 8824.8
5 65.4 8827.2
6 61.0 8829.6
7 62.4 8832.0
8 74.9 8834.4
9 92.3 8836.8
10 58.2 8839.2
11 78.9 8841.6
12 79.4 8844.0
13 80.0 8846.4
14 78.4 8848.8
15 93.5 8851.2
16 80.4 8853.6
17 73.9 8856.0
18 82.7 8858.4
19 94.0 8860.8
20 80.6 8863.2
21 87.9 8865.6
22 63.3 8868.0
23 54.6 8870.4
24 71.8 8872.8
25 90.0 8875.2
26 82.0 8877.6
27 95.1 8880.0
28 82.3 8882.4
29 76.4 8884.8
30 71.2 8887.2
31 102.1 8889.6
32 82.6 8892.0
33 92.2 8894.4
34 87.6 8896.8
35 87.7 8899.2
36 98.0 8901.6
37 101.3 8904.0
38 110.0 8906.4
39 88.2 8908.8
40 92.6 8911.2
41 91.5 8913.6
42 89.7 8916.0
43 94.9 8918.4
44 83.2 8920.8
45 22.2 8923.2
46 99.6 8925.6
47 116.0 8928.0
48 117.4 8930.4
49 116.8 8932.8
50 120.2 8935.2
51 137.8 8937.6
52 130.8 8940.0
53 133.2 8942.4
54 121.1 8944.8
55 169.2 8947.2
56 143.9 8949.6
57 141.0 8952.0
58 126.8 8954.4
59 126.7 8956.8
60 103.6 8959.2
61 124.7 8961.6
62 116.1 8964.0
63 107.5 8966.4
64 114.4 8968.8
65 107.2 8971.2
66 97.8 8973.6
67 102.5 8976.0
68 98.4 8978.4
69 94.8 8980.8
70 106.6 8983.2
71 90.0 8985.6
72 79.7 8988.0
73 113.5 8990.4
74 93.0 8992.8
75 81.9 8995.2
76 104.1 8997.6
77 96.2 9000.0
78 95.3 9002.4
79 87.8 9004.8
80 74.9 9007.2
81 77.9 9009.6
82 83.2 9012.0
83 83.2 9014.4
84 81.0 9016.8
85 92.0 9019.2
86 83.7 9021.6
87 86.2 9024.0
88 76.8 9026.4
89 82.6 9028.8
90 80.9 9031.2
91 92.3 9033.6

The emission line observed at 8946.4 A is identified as H-beta 4861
